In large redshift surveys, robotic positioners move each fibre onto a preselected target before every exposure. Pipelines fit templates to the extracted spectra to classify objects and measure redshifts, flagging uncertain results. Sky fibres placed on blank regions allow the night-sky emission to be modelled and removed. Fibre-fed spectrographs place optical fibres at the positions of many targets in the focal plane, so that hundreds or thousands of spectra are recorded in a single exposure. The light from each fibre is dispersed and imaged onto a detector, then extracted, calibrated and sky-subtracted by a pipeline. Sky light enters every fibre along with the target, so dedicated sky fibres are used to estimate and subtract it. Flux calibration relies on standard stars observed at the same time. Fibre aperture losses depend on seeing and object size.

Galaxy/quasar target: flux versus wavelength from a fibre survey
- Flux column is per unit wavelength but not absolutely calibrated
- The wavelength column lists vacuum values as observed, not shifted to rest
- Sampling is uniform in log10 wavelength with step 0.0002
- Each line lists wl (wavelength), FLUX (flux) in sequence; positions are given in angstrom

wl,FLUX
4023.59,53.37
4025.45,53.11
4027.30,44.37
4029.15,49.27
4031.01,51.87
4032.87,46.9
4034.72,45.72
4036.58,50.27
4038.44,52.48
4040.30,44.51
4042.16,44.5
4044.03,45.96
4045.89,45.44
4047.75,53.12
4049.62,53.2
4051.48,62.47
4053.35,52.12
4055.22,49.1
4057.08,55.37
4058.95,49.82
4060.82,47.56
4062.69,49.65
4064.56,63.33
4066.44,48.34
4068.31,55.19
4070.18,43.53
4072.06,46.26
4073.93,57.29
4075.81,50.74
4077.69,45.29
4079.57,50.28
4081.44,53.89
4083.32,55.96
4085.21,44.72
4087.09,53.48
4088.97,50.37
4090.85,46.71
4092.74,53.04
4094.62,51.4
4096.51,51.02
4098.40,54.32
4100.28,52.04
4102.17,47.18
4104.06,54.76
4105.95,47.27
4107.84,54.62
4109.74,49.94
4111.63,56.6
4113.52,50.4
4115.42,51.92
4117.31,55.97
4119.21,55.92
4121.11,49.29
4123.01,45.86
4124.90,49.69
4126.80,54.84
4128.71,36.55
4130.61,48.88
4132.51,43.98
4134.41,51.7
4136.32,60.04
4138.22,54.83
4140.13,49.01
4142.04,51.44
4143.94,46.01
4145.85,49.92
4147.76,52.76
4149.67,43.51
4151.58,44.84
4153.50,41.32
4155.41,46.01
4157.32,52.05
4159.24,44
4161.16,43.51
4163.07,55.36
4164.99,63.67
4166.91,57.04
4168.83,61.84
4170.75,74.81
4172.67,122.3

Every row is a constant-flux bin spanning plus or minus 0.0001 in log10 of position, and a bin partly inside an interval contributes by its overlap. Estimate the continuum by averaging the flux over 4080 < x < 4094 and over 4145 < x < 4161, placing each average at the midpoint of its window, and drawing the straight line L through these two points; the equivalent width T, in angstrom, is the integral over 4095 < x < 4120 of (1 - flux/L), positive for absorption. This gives -1.3 angstrom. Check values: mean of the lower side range 51.2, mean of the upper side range 46.6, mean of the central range 52.4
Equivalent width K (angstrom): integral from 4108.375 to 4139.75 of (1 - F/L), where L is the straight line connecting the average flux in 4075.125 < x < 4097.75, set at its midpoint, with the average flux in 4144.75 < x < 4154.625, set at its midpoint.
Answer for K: -1.9 angstrom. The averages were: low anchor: 50.6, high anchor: 46.4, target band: 51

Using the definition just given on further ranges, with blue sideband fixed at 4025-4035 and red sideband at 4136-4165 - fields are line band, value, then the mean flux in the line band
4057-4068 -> -0.80 angstrom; 52.3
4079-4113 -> -1.82 angstrom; 51.5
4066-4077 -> -0.32 angstrom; 50.2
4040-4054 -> -0.50 angstrom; 50.4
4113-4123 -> -0.63 angstrom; 52.1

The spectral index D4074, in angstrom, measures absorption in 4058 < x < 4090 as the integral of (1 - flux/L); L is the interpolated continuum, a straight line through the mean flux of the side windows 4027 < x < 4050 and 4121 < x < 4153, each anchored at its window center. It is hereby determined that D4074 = -1.6 angstrom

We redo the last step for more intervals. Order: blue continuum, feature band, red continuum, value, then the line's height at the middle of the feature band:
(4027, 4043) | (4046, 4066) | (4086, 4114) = -1.6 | 49.1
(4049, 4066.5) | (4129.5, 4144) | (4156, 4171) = 1.1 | 54.9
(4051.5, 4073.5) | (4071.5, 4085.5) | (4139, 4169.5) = 0.1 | 51.3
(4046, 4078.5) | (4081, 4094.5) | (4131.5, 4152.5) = 0.0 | 51.1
